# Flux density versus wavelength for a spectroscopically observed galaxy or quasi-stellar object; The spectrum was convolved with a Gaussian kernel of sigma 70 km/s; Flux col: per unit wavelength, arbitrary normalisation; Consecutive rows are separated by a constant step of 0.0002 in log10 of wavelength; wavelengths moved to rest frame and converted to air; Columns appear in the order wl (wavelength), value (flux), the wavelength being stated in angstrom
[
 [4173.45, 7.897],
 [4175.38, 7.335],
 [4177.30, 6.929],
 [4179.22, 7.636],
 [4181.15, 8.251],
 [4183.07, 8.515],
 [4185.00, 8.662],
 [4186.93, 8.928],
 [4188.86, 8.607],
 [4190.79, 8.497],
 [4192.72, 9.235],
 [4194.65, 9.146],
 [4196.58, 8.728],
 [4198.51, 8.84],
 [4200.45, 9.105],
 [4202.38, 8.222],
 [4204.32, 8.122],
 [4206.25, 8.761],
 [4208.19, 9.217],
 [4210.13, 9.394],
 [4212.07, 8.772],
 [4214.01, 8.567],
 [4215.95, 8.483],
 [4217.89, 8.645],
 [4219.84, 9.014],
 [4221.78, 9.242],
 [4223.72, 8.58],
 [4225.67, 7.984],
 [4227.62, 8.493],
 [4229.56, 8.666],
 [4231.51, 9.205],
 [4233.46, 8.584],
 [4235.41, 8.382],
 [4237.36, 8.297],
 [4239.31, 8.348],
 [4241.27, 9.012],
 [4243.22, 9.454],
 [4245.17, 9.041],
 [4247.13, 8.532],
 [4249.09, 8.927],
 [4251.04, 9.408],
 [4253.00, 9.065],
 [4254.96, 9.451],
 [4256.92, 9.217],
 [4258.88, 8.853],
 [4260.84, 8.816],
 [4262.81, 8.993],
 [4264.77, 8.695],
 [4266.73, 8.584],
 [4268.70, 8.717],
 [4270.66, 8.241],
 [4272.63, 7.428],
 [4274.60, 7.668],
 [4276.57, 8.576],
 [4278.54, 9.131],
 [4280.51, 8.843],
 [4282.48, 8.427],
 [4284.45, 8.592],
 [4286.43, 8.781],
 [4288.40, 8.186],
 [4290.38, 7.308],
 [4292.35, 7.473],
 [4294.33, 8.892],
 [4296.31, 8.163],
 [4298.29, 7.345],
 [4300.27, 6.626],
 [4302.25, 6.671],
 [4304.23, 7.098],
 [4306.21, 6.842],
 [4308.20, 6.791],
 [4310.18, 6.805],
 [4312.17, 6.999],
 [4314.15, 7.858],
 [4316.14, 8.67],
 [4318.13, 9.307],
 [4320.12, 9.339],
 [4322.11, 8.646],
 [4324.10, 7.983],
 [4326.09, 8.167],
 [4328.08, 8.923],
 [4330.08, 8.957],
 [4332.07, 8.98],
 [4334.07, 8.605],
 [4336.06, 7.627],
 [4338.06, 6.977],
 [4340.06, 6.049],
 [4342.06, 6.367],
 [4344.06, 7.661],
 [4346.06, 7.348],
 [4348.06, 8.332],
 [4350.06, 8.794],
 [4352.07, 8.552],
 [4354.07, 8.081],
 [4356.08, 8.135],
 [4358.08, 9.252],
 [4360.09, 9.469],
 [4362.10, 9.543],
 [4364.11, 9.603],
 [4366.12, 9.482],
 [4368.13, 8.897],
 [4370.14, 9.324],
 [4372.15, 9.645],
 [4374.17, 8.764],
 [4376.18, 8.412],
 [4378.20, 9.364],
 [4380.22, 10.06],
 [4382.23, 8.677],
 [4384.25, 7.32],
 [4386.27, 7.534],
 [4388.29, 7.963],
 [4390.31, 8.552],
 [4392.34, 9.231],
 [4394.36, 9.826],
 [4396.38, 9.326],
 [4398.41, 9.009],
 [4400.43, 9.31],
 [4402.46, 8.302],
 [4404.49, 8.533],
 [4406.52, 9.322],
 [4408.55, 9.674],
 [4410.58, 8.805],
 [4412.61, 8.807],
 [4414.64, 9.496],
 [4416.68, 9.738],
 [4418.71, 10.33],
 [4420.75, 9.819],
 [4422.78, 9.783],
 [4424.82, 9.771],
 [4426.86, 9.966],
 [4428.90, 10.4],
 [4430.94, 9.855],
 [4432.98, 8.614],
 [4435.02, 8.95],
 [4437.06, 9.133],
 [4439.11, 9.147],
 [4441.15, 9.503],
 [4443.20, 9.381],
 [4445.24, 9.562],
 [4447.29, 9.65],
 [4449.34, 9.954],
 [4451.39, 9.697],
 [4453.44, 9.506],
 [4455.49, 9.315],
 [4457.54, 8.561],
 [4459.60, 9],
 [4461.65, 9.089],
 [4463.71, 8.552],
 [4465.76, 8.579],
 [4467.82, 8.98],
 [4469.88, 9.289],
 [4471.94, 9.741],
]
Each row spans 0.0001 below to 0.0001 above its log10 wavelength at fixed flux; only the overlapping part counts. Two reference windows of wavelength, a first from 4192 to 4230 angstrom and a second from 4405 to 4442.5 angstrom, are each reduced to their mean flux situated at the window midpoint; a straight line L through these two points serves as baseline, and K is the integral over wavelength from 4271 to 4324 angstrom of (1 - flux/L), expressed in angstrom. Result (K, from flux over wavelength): 6.5 angstrom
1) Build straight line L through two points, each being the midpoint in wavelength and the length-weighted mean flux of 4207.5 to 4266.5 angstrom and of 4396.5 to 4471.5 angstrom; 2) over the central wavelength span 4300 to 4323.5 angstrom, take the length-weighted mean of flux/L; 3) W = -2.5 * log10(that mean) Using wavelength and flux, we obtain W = 0.18 mag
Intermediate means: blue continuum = 8.84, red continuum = 9.32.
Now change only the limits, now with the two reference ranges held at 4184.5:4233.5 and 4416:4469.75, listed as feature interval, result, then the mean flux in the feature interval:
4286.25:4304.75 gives 0.181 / 7.62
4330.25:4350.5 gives 0.185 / 7.7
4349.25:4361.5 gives 0.052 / 8.74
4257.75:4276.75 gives 0.058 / 8.46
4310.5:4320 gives 0.107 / 8.21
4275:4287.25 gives 0.036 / 8.67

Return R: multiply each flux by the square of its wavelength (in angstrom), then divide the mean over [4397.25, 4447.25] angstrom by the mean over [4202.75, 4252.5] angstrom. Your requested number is 1.17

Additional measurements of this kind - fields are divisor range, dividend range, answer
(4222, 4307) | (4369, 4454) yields 1.18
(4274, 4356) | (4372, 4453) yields 1.21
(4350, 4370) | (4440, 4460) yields 1.09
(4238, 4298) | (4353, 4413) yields 1.10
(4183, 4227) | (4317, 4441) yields 1.10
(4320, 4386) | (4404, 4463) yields 1.15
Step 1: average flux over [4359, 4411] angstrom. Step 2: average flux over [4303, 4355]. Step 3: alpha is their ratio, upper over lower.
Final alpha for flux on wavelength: 1.14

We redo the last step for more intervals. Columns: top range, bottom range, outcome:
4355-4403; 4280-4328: 1.13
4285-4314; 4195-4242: 0.86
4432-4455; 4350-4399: 1.05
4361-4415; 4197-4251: 1.03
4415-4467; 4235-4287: 1.08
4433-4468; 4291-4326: 1.19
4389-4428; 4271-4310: 1.19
